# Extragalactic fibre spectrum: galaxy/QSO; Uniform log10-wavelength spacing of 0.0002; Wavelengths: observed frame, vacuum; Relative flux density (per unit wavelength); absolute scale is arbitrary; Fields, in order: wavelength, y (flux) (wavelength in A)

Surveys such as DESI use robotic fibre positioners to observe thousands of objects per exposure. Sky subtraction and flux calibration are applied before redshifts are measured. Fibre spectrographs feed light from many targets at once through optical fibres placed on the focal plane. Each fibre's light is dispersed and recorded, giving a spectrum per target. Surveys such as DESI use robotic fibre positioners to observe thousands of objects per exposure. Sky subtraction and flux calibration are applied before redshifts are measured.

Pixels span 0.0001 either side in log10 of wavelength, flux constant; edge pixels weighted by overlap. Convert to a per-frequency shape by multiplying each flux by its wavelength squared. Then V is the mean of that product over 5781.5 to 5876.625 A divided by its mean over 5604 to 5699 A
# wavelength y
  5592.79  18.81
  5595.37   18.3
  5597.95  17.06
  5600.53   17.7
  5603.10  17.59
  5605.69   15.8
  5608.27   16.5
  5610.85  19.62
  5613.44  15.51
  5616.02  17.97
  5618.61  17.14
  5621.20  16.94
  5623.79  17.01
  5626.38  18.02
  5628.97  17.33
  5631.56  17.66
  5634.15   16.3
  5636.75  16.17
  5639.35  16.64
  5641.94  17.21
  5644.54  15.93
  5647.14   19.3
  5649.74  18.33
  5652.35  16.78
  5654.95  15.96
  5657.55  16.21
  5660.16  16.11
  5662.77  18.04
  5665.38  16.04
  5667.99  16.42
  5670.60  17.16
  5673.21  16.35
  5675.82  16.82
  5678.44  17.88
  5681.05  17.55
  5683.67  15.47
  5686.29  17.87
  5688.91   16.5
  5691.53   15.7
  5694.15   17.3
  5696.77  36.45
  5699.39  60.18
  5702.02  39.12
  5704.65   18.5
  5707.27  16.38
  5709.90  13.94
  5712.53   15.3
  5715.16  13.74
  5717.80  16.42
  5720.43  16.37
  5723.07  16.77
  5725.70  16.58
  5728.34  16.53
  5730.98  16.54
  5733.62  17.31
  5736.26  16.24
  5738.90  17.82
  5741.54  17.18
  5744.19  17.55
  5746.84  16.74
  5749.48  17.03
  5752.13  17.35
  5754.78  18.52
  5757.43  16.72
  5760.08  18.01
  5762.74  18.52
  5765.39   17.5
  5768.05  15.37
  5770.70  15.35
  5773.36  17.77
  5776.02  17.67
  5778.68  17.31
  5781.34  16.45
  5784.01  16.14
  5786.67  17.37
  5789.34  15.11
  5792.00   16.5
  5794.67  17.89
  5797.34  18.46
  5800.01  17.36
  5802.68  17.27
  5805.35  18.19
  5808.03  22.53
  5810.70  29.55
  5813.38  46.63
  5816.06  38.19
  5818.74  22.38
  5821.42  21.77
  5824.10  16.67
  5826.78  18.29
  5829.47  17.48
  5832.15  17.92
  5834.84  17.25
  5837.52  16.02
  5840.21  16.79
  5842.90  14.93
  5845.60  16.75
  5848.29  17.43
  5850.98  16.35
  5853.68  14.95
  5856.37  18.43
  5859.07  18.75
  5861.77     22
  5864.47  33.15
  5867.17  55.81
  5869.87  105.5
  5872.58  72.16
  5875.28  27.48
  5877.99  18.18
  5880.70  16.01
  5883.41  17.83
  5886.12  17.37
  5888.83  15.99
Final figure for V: 1.5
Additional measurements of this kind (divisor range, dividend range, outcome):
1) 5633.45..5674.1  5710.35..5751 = 1.01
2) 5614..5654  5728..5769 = 1.04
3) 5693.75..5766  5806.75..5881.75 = 1.44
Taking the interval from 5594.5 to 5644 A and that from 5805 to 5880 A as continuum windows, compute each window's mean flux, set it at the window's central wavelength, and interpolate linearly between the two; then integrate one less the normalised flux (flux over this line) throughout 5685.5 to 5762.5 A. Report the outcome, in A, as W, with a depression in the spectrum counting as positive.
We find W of 7.7 A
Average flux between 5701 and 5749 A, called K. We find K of 17.6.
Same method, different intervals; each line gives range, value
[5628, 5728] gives 18.9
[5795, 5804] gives 17.7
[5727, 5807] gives 17.1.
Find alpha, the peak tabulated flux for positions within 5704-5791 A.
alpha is 18.52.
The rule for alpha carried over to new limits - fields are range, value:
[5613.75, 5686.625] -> 19.3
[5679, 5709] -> 60.18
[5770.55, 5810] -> 22.53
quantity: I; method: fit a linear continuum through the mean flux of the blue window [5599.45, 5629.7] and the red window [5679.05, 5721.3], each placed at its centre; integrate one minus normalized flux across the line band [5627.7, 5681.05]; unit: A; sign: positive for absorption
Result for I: 6.4 A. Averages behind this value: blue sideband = 17.3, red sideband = 21.7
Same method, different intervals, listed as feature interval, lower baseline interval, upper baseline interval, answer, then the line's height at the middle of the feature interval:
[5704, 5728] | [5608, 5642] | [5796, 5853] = 3.7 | 18.8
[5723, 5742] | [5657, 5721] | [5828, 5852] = 2.2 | 19.1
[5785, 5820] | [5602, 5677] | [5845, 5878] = 8.5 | 30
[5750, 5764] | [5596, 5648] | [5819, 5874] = 3.3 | 23.3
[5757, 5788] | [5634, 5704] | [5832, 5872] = 9.5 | 24.5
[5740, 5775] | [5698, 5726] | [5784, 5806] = 4.1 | 19.5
